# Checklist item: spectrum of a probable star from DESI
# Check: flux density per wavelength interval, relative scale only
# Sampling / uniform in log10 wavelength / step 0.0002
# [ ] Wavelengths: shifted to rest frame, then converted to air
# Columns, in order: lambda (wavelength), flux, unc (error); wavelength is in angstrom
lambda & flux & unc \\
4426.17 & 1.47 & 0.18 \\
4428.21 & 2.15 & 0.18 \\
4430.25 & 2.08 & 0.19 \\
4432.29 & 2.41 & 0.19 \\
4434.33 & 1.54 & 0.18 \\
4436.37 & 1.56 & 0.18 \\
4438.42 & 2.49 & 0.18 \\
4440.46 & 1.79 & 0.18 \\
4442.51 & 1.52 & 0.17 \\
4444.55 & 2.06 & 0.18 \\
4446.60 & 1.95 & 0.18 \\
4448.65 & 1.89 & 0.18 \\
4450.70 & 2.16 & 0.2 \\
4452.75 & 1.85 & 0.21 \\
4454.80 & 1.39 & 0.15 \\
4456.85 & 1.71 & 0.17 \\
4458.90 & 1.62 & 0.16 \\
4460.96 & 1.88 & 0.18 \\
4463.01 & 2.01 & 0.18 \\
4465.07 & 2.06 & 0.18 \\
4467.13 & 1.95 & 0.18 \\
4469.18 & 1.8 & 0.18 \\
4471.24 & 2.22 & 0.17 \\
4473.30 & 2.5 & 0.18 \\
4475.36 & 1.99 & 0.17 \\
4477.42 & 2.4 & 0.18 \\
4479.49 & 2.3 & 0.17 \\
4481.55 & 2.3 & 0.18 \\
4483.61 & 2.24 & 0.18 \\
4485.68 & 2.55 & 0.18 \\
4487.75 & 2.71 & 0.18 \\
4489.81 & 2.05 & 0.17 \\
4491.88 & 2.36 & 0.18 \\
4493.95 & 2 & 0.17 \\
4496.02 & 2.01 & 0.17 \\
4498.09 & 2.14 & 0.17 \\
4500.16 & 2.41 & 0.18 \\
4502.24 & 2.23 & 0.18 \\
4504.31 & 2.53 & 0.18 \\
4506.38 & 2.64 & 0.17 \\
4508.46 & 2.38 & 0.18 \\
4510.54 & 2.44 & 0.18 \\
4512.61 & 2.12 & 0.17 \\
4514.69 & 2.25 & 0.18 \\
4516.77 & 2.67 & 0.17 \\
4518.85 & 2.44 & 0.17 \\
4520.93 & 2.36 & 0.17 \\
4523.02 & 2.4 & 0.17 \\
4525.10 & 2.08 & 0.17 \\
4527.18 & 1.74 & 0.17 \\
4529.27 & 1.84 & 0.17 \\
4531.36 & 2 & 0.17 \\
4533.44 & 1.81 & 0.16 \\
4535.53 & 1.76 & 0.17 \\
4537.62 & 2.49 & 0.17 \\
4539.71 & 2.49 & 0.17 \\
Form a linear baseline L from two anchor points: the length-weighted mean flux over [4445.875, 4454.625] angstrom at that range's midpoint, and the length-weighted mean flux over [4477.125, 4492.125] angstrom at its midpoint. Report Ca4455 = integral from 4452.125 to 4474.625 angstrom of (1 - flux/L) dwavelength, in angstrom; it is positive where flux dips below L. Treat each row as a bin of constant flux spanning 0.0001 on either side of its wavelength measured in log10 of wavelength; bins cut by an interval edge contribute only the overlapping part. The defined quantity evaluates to 1.9 angstrom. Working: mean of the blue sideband 1.91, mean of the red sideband 2.36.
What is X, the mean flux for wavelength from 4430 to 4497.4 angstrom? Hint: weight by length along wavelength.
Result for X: 2.04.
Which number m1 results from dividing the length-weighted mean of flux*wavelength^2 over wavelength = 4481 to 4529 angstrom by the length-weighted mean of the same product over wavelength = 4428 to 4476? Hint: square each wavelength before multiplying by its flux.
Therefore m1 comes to 1.22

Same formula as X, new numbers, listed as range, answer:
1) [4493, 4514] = 2.29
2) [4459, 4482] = 2.1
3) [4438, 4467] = 1.87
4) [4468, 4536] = 2.24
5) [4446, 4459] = 1.8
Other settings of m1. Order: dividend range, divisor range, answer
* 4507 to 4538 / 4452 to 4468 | 1.24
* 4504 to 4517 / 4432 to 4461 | 1.35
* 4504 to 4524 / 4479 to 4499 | 1.08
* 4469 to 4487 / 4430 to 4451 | 1.20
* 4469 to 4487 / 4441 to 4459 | 1.28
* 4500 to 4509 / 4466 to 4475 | 1.18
